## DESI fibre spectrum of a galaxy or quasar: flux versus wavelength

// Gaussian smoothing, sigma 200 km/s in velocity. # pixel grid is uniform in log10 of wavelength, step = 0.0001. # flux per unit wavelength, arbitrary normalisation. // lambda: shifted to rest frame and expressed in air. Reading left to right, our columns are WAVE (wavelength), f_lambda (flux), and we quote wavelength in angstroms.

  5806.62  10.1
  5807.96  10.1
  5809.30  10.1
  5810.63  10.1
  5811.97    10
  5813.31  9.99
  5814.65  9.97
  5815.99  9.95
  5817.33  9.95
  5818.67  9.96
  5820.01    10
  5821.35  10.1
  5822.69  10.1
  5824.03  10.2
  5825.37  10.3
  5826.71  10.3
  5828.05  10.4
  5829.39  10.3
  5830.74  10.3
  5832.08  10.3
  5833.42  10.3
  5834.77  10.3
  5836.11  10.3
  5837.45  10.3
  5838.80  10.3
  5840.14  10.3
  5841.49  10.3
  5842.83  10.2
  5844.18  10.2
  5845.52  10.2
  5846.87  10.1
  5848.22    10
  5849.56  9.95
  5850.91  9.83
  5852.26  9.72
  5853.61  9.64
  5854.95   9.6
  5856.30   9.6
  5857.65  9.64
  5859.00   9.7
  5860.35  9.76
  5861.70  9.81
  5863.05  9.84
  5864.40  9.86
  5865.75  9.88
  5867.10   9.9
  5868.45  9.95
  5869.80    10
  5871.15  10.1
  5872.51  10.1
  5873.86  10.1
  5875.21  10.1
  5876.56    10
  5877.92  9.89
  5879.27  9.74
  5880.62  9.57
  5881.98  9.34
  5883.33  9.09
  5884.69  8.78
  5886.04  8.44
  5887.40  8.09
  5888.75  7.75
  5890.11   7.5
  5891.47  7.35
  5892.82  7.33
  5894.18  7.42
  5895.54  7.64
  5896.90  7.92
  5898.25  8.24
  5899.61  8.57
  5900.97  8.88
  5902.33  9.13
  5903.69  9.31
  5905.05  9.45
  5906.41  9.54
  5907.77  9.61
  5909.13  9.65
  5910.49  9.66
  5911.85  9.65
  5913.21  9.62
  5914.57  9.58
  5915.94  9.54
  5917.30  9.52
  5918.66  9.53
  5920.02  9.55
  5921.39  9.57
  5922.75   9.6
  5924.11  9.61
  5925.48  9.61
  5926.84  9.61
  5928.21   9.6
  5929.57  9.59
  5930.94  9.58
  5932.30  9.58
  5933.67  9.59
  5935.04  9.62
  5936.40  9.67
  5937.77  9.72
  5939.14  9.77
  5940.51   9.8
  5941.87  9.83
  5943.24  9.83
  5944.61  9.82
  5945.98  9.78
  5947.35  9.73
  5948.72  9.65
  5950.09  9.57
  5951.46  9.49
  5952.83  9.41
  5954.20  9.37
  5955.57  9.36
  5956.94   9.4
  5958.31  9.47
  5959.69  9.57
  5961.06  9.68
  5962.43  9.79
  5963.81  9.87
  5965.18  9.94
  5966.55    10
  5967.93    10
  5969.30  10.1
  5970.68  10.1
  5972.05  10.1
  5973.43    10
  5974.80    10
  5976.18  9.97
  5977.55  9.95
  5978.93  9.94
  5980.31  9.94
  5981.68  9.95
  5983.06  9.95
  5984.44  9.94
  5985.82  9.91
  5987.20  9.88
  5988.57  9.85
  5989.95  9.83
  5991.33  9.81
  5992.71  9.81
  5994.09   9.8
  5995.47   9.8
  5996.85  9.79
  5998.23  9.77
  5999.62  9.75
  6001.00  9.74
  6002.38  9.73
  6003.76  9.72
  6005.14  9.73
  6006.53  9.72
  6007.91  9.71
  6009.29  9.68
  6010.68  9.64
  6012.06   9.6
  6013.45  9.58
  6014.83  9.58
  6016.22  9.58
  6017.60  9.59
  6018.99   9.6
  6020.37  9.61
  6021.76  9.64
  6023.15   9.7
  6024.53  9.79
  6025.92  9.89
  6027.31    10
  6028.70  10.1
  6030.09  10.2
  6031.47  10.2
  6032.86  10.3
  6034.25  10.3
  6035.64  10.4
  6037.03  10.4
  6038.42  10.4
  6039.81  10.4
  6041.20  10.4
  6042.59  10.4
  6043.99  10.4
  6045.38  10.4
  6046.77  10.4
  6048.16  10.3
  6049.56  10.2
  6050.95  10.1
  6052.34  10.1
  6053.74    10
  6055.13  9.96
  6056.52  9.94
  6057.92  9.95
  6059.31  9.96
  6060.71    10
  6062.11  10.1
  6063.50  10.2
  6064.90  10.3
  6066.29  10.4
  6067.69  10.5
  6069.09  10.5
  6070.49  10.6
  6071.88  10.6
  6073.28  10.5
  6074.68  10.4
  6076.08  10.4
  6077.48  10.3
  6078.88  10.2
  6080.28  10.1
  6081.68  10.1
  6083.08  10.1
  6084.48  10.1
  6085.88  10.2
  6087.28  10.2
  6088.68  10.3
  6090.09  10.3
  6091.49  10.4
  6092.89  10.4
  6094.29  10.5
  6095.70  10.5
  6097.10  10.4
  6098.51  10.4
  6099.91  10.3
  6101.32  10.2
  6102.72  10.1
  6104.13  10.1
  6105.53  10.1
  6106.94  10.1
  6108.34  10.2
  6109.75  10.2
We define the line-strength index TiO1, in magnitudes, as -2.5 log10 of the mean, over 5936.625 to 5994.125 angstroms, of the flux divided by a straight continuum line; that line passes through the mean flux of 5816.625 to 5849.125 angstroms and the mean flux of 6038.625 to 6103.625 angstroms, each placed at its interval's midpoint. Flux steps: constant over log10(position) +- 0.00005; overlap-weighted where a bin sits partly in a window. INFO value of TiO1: 0.05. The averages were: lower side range 10.2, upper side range 10.3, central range 9.8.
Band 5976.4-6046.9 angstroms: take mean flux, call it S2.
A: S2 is 9.92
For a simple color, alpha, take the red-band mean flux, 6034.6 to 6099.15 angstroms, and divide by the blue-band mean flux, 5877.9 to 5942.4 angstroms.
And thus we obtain 1.12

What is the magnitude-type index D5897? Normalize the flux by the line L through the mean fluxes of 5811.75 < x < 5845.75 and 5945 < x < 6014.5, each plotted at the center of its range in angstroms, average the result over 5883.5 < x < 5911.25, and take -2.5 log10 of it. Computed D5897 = 0.17 mag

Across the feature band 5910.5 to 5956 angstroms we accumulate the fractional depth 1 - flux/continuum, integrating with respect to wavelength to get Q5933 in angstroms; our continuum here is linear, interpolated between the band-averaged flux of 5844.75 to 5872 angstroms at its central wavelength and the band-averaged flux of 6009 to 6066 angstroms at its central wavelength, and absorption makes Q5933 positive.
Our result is 1.4 angstroms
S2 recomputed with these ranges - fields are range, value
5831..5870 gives 10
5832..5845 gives 10.3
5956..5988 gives 9.89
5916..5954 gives 9.63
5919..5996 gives 9.75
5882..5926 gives 8.9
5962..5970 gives 9.95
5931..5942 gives 9.69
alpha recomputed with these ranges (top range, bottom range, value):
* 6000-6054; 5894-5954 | 1.06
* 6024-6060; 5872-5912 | 1.14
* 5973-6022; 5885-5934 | 1.09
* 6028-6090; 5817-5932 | 1.07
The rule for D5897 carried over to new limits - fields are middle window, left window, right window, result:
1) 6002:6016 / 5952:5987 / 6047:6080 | 0.037 mag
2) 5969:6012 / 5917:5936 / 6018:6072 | 0.005 mag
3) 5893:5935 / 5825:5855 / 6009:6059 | 0.097 mag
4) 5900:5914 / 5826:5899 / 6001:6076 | 0.028 mag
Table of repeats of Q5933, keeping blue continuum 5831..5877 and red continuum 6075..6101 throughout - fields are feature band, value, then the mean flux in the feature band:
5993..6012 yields 0.8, 9.73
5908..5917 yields 0.4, 9.61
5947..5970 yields 1.1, 9.67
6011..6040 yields 0.8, 9.94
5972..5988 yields 0.3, 9.96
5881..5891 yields 1.6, 8.43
